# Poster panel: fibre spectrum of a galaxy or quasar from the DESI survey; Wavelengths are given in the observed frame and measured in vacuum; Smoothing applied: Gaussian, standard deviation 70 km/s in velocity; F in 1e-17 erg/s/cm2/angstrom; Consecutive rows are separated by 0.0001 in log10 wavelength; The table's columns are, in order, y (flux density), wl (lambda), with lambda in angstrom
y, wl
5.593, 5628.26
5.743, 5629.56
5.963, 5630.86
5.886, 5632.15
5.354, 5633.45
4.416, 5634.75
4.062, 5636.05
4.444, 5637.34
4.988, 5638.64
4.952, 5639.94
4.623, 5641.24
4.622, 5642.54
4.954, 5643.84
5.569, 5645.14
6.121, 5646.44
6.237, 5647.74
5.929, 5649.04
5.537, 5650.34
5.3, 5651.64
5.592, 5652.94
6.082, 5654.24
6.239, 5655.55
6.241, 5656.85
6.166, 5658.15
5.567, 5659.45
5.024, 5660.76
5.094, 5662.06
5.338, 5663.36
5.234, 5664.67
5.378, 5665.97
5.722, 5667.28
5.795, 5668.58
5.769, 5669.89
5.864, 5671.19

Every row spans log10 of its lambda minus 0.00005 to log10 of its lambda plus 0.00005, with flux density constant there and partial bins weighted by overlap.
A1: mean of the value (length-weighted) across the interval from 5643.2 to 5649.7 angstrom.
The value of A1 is 5.76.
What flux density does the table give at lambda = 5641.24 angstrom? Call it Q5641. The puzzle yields 4.623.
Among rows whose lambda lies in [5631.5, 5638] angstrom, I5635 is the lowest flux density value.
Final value 4.062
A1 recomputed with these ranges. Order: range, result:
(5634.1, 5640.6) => 4.57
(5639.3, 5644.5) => 4.79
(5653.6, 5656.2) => 6.15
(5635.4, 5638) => 4.26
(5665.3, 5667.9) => 5.54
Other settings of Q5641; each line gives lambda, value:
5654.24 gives 6.082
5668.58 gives 5.795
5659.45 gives 5.567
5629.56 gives 5.743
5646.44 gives 6.121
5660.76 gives 5.024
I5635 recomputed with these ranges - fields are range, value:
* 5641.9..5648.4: 4.622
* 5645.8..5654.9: 5.3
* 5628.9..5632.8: 5.743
